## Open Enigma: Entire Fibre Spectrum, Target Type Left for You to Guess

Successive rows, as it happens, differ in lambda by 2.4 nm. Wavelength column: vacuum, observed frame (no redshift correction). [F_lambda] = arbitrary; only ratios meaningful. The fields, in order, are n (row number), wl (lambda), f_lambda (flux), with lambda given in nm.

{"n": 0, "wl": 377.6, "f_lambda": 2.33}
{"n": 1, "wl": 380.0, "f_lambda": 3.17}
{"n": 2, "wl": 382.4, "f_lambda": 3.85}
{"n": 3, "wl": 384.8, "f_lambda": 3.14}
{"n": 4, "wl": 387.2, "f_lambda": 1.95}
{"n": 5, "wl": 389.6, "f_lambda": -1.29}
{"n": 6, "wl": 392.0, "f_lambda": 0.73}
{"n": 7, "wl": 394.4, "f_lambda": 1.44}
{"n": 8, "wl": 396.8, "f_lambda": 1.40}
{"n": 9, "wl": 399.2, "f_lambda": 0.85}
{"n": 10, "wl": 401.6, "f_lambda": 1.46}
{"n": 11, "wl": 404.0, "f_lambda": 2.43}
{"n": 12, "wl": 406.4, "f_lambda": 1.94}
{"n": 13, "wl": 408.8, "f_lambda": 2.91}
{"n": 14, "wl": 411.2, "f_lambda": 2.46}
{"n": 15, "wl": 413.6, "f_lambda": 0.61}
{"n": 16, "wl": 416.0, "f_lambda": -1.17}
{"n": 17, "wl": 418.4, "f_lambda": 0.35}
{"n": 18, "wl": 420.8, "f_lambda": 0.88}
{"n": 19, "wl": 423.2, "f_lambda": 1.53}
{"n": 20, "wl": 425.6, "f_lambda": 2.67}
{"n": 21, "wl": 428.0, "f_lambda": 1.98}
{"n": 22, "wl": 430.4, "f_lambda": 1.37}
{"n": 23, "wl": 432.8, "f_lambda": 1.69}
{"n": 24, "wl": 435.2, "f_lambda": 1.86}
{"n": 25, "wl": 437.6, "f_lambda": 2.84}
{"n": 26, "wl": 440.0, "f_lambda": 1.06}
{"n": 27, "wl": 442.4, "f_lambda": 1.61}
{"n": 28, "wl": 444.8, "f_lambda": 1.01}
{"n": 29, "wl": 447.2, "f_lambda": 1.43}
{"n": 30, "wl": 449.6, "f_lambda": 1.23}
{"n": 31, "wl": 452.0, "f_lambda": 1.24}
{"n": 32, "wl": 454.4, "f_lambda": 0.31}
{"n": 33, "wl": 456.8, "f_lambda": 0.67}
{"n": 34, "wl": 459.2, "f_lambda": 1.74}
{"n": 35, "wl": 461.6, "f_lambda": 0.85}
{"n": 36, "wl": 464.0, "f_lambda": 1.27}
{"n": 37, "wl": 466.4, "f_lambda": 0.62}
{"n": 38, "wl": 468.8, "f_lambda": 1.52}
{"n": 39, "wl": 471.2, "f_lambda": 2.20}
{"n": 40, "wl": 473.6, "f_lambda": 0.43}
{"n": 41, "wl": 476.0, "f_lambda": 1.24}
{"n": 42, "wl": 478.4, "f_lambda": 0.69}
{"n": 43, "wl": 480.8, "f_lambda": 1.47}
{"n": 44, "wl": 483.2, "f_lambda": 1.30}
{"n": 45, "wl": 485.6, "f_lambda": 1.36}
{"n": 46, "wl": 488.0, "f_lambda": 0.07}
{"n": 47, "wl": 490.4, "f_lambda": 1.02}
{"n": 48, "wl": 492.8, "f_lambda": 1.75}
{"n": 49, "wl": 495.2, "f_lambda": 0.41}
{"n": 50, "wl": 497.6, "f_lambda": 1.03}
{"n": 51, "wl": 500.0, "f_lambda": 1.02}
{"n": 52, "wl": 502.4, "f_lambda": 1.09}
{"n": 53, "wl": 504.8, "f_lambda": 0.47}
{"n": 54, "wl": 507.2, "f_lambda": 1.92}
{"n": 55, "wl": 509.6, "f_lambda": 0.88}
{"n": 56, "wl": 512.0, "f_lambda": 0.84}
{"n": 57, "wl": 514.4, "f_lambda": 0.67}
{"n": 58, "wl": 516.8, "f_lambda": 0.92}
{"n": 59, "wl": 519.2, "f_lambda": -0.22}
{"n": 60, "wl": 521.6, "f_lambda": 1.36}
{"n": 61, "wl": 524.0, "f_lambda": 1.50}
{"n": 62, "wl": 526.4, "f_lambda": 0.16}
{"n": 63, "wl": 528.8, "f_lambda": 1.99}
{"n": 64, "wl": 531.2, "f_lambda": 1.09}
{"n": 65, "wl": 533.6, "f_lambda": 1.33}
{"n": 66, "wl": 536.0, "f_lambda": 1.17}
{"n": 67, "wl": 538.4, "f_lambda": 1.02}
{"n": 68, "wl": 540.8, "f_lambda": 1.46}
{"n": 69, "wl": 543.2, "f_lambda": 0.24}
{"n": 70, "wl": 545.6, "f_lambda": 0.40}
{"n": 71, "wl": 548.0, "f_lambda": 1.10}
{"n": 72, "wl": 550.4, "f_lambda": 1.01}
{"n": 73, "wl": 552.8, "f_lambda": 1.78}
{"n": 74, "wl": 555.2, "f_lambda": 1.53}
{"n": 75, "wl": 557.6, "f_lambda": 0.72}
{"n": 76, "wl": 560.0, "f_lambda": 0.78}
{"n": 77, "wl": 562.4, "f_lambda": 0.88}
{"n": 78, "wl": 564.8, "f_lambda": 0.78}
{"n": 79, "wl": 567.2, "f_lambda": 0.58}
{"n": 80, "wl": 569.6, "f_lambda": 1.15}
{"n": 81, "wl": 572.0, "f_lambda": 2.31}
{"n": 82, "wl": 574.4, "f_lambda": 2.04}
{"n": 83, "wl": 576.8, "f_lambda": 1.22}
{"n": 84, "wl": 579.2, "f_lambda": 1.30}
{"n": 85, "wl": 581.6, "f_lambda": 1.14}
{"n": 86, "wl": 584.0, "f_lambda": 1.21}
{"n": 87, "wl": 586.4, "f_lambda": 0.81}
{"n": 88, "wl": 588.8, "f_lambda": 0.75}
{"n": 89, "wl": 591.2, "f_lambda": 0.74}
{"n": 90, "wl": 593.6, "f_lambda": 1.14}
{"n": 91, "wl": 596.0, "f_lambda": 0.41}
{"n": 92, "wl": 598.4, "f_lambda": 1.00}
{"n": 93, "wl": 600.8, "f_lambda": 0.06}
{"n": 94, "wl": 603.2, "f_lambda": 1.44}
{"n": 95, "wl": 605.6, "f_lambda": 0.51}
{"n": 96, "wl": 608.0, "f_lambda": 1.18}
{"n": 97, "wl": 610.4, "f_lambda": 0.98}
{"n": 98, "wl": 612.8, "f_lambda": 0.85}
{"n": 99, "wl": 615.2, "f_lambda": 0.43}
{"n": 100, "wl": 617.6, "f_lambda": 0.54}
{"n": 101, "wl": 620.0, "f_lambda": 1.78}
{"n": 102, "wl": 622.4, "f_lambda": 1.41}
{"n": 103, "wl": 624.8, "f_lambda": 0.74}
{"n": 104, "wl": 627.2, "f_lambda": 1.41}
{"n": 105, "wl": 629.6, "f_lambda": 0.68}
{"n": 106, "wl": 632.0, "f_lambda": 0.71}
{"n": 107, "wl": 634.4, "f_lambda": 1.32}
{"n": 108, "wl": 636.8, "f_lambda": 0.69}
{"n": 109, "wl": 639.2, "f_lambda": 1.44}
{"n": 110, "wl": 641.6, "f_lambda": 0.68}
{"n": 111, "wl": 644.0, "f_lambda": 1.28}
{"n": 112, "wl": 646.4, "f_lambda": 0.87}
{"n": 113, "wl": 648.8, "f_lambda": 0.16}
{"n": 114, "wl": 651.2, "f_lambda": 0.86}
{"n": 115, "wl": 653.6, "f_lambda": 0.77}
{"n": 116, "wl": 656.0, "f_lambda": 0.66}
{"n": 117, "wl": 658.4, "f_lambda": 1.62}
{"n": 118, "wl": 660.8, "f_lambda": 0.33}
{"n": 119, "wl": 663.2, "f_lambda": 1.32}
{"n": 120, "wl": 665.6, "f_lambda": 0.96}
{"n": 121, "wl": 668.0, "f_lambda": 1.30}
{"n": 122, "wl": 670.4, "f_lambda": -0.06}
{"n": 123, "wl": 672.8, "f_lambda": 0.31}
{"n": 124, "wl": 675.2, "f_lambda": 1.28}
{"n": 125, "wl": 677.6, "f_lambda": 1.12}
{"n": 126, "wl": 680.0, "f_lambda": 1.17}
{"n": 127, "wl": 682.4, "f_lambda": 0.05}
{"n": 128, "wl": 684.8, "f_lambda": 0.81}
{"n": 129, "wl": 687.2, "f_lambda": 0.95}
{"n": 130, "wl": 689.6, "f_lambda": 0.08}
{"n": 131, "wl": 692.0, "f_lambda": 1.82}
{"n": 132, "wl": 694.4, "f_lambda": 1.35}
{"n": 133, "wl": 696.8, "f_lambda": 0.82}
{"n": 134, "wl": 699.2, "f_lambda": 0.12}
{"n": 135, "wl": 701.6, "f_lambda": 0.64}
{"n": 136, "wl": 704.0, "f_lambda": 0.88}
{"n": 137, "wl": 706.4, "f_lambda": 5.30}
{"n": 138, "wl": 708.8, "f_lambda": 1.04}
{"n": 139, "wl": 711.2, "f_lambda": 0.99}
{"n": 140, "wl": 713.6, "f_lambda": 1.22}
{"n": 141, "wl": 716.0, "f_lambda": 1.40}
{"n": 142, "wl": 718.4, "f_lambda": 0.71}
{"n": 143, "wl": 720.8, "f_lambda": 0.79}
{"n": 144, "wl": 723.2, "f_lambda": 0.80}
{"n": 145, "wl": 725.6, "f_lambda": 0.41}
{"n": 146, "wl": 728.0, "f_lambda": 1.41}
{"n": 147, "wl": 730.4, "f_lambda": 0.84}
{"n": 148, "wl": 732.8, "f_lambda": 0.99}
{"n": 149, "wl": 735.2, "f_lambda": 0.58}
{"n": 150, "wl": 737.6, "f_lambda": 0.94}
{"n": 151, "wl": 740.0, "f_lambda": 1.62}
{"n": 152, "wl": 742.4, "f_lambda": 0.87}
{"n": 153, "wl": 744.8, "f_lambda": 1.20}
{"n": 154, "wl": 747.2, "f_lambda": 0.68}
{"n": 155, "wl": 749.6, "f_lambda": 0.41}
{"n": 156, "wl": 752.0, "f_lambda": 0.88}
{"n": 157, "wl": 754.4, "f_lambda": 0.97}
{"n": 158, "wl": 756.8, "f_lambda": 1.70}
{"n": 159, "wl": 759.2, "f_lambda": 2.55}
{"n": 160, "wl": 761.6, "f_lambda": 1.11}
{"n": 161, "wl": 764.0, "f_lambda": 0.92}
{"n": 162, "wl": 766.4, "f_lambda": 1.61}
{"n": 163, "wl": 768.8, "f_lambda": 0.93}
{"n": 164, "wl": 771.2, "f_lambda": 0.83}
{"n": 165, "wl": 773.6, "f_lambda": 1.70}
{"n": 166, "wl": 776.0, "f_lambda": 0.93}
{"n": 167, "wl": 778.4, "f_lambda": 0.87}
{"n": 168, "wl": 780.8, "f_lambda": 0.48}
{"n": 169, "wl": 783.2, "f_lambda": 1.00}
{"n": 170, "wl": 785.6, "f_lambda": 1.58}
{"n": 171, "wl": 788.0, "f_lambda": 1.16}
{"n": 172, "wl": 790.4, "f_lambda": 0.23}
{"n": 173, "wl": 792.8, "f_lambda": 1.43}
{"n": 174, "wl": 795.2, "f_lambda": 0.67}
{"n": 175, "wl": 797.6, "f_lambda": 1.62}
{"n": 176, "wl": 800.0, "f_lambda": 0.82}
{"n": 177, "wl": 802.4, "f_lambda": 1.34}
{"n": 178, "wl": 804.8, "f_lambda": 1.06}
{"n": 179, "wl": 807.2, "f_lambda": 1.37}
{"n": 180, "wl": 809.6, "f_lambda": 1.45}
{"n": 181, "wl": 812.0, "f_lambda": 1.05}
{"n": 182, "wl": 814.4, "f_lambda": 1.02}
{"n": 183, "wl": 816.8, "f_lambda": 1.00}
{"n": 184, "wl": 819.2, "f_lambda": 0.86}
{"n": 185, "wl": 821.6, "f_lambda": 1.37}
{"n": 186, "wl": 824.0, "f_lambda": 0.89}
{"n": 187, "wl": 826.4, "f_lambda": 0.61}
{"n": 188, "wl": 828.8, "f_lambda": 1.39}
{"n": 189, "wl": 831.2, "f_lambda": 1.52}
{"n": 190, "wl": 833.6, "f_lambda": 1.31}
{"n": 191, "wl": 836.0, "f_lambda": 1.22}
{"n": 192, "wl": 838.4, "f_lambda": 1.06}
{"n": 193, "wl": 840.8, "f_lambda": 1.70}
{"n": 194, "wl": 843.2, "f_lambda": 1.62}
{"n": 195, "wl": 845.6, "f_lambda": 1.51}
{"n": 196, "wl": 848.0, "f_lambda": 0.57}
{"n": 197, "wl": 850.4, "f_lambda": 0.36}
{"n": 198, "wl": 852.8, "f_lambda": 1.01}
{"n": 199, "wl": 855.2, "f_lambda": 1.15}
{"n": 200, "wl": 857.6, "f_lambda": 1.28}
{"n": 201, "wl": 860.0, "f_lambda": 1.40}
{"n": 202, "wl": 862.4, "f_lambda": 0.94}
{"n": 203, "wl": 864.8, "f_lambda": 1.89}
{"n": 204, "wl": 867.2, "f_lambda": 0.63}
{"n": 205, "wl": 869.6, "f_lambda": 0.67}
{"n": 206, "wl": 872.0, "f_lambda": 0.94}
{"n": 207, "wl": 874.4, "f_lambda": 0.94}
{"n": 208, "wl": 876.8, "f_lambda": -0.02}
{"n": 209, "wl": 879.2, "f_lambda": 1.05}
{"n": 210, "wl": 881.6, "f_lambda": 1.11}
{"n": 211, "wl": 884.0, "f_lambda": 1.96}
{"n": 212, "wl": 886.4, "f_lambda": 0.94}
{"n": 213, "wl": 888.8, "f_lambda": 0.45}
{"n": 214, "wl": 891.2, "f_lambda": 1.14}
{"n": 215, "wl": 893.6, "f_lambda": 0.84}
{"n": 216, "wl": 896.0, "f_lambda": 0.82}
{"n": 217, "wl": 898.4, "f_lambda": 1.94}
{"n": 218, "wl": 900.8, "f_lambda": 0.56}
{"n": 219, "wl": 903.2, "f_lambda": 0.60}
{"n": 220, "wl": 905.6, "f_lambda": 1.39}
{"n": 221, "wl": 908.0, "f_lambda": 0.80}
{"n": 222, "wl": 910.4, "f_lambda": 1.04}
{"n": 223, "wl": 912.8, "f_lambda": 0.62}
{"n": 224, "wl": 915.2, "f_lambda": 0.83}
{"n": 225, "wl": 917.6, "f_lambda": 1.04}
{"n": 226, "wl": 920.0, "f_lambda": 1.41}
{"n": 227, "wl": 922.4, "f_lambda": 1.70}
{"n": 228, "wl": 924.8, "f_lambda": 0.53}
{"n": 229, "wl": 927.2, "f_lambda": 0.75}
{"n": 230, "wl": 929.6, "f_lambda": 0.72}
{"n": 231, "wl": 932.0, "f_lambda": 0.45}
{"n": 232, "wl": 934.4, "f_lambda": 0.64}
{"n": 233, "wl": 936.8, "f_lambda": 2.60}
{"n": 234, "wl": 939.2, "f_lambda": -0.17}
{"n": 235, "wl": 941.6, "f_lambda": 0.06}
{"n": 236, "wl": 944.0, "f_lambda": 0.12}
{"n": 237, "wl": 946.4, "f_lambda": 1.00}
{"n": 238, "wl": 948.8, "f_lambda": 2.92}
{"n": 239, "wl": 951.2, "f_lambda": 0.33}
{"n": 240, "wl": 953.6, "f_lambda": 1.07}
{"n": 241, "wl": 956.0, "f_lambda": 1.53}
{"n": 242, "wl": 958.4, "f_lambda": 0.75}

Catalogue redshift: 0.89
